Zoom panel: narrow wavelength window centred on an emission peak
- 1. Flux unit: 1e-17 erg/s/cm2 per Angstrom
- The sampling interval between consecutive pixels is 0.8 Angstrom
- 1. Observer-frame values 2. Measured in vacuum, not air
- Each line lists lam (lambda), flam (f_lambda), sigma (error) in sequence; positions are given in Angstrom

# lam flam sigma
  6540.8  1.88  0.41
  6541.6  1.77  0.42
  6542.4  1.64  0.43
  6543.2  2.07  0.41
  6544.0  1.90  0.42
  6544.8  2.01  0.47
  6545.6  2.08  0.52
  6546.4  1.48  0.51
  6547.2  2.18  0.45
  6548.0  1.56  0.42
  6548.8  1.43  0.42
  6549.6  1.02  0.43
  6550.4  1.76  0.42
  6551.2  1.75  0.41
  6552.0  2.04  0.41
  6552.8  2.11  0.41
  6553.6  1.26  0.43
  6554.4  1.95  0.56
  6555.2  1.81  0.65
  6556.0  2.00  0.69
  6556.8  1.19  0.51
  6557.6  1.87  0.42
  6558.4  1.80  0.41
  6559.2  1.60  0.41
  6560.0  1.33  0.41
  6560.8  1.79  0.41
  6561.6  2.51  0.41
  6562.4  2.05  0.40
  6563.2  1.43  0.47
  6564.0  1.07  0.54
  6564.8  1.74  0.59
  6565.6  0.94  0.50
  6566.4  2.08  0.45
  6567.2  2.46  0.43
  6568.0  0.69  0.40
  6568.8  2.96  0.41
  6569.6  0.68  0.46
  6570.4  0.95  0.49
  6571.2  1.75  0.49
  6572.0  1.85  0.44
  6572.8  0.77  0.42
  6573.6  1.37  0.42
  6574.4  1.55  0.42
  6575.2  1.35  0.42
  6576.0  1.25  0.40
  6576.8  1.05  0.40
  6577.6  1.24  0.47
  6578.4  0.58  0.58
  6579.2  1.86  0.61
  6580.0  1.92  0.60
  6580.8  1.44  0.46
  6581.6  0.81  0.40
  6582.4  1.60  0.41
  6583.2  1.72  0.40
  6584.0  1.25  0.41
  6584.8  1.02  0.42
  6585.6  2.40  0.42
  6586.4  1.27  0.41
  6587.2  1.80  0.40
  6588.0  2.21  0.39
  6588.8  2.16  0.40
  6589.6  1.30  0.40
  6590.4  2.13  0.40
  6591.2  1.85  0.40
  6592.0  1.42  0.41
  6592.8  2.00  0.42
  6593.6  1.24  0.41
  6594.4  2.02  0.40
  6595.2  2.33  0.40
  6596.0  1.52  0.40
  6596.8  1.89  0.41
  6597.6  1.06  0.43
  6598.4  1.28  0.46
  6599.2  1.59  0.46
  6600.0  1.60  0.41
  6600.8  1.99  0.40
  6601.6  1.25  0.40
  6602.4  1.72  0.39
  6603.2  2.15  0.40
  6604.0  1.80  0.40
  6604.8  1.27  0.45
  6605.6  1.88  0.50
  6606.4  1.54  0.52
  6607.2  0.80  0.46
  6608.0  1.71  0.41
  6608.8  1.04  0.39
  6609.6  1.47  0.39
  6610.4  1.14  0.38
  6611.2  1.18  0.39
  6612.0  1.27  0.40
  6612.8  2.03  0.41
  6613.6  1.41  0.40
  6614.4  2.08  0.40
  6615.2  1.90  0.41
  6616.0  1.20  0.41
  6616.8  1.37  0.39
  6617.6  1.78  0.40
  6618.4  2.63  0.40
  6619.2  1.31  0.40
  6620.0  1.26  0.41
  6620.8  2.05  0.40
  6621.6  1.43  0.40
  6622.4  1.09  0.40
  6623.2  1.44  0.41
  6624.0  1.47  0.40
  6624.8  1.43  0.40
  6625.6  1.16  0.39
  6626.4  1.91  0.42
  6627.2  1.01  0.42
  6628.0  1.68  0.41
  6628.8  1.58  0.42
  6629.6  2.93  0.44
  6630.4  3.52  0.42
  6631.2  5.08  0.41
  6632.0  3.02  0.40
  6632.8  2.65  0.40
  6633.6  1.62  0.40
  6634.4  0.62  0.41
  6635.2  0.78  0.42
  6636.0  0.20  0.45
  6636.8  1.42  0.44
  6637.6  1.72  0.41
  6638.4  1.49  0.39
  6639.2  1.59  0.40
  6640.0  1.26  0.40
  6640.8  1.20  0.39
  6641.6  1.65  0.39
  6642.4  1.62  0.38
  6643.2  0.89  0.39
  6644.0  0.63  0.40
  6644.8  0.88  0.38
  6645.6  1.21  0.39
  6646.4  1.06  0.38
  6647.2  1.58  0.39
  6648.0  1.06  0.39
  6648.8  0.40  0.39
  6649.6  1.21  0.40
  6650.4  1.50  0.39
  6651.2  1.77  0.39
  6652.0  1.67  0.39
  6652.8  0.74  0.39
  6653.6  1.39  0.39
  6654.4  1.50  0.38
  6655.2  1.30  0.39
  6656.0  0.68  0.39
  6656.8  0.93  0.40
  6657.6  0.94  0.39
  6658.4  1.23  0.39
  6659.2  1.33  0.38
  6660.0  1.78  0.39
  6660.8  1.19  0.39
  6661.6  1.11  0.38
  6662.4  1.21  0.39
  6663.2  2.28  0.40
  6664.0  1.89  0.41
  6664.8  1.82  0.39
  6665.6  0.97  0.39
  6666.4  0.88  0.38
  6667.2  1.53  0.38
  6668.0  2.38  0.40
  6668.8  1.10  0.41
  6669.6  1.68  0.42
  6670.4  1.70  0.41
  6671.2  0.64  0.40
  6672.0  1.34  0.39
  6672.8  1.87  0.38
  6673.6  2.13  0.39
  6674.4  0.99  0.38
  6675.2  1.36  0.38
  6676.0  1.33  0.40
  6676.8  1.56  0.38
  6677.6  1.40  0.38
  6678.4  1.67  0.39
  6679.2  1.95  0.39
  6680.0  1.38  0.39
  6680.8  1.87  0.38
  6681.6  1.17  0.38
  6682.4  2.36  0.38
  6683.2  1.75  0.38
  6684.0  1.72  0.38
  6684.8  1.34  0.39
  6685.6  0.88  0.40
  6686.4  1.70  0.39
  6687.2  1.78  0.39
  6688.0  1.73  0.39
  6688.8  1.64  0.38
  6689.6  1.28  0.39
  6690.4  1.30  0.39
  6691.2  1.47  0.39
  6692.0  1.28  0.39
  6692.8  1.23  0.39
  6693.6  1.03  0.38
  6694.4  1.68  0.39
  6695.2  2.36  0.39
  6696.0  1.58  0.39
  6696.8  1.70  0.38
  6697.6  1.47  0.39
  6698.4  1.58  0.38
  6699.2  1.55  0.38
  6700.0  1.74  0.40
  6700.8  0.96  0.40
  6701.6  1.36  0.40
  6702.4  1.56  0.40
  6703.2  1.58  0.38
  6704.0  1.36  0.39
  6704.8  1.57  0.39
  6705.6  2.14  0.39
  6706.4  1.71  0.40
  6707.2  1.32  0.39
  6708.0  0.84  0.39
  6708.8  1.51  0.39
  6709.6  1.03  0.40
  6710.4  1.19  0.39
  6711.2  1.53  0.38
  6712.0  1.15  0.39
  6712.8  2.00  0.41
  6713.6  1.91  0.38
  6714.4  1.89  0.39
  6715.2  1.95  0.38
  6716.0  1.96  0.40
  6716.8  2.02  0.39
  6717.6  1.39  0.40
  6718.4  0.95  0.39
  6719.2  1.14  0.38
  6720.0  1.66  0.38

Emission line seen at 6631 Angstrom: Hbeta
